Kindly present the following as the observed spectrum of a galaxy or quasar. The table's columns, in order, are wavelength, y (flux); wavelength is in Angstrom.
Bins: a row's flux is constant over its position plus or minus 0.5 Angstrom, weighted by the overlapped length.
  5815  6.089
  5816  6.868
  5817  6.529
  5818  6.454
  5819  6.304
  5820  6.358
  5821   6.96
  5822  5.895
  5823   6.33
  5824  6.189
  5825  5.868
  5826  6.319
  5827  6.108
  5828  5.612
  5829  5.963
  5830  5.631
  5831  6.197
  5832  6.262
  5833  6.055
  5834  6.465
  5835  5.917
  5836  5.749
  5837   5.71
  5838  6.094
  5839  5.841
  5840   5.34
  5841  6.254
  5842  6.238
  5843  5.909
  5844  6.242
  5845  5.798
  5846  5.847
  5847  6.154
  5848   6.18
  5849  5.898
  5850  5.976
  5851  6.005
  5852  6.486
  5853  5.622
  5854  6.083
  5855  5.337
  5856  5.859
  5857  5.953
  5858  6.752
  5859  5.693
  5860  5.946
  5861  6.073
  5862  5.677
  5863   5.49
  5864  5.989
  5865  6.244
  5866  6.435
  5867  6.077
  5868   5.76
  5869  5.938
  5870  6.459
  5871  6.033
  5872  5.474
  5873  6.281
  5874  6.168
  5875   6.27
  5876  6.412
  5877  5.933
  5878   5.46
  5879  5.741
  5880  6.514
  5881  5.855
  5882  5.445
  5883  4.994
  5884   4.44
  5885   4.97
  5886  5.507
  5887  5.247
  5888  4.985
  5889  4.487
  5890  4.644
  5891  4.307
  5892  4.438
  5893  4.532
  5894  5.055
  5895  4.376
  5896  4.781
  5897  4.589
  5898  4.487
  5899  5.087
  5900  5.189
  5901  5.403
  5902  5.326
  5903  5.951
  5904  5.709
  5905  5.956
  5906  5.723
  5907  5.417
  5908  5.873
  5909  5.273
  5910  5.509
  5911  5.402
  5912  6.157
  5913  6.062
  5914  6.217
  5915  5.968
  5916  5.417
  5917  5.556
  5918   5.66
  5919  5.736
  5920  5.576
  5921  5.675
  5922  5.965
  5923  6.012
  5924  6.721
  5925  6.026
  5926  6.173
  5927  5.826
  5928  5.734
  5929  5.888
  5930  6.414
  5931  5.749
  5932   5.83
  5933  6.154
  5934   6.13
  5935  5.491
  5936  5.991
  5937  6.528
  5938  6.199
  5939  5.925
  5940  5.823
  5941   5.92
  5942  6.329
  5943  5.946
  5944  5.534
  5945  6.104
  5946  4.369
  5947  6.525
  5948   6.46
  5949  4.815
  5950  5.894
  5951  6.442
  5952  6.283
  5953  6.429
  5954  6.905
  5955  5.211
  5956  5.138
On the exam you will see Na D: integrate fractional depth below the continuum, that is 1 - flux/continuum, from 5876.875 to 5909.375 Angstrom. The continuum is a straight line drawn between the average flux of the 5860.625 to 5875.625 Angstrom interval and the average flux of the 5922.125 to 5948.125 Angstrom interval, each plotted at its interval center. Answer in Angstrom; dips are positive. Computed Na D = 4.4 Angstrom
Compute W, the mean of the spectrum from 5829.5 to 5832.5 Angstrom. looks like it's 6.03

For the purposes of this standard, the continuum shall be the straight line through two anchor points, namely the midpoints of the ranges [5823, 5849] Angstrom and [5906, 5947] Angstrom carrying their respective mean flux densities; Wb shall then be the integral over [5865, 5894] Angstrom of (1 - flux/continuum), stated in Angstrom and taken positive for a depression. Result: 2.0 Angstrom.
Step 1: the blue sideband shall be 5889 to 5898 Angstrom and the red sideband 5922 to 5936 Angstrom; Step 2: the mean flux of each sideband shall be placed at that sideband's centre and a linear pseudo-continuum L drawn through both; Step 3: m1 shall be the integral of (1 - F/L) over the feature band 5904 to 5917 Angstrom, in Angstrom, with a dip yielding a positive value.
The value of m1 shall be -1.2 Angstrom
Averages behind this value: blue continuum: 4.58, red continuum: 6.01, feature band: 5.74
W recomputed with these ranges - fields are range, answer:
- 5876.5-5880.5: 5.91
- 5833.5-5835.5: 6.19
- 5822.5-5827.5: 6.16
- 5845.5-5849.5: 6.02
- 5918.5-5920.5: 5.66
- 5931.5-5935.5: 5.9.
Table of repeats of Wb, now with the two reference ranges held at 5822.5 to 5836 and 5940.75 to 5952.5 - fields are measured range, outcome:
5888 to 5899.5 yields 2.6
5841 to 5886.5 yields 0.8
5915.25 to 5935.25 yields 0.1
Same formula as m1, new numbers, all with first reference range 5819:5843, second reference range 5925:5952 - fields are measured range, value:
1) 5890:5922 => 3.3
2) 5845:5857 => 0.2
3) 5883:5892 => 1.8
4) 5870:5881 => -0.1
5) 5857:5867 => 0.0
